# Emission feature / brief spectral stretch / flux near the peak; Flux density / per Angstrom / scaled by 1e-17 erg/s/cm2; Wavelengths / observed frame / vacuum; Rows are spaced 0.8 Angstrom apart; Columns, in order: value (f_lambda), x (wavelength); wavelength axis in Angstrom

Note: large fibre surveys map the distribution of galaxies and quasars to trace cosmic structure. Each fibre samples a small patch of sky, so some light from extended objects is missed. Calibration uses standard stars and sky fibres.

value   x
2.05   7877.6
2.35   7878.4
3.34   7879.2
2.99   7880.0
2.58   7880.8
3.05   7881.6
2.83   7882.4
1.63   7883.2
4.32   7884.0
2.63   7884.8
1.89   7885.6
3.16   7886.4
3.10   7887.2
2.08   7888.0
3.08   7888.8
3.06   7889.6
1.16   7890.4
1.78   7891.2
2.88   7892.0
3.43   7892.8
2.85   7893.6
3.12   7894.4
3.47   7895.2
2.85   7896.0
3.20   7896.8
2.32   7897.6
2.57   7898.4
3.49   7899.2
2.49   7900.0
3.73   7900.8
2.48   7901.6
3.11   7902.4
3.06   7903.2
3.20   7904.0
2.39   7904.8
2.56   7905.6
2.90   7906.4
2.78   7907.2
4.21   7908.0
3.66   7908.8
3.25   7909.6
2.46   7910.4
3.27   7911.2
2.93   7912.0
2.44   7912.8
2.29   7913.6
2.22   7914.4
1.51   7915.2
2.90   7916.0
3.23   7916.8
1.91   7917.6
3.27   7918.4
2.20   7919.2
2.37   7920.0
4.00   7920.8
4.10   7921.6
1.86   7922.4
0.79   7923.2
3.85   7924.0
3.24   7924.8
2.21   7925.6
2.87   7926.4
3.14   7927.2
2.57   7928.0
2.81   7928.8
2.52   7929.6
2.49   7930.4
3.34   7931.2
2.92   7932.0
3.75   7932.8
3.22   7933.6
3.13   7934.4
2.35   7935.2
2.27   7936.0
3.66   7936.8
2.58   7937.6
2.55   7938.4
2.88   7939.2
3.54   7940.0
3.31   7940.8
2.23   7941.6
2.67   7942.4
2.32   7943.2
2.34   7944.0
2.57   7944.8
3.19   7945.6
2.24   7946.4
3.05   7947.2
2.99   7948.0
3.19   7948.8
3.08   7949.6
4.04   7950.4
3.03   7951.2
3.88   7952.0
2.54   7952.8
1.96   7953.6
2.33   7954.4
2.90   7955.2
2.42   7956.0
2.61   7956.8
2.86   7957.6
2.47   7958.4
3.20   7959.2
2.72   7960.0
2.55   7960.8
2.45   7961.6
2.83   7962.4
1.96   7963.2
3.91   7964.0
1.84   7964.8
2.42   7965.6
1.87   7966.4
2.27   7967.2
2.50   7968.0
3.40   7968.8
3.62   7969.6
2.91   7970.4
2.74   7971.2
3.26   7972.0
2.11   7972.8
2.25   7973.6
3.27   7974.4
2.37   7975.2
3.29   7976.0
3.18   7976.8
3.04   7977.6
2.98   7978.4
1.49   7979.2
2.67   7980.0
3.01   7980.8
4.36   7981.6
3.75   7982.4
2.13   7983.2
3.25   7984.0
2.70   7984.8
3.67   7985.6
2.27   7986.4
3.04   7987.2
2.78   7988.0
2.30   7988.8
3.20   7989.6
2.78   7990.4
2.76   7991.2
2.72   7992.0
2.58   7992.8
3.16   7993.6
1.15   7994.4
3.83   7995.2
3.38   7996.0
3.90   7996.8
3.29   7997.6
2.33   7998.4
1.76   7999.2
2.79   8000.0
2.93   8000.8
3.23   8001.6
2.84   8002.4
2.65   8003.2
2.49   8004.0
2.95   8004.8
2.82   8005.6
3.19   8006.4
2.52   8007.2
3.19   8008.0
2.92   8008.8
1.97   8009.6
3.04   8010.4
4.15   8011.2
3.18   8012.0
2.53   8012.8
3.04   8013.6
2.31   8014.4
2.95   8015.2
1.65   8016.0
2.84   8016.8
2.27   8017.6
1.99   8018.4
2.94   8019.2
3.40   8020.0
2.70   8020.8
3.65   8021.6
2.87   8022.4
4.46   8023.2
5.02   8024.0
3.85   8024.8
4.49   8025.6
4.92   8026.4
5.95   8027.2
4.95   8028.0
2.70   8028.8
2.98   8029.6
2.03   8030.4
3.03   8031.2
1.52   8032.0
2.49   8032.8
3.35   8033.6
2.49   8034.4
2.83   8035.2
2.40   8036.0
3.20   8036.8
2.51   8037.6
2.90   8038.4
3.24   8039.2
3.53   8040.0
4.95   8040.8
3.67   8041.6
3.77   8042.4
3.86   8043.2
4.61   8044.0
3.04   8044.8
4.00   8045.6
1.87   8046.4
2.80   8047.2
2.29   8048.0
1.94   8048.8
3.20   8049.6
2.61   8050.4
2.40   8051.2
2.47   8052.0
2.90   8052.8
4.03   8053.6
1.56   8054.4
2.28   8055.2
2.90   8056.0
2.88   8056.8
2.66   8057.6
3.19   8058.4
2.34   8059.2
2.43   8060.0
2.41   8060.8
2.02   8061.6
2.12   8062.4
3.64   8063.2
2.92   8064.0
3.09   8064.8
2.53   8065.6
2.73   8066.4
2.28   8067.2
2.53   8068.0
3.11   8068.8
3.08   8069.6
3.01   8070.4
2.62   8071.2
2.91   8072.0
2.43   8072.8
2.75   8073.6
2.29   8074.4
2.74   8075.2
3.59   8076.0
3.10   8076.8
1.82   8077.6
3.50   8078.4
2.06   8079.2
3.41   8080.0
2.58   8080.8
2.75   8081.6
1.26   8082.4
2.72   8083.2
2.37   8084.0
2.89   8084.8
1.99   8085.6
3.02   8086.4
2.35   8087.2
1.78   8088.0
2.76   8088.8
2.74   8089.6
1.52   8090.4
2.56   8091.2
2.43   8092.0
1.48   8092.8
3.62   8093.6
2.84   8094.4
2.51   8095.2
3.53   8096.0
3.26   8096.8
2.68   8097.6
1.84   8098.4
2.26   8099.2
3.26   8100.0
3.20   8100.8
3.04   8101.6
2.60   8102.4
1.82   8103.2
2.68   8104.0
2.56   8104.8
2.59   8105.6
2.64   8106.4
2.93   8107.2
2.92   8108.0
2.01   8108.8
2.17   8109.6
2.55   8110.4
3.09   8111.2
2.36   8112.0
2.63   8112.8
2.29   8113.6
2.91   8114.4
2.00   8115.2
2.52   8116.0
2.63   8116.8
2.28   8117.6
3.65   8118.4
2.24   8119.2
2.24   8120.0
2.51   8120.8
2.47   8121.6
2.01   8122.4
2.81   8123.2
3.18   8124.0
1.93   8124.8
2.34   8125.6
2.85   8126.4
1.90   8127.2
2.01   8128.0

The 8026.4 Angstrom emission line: [S II] 6716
